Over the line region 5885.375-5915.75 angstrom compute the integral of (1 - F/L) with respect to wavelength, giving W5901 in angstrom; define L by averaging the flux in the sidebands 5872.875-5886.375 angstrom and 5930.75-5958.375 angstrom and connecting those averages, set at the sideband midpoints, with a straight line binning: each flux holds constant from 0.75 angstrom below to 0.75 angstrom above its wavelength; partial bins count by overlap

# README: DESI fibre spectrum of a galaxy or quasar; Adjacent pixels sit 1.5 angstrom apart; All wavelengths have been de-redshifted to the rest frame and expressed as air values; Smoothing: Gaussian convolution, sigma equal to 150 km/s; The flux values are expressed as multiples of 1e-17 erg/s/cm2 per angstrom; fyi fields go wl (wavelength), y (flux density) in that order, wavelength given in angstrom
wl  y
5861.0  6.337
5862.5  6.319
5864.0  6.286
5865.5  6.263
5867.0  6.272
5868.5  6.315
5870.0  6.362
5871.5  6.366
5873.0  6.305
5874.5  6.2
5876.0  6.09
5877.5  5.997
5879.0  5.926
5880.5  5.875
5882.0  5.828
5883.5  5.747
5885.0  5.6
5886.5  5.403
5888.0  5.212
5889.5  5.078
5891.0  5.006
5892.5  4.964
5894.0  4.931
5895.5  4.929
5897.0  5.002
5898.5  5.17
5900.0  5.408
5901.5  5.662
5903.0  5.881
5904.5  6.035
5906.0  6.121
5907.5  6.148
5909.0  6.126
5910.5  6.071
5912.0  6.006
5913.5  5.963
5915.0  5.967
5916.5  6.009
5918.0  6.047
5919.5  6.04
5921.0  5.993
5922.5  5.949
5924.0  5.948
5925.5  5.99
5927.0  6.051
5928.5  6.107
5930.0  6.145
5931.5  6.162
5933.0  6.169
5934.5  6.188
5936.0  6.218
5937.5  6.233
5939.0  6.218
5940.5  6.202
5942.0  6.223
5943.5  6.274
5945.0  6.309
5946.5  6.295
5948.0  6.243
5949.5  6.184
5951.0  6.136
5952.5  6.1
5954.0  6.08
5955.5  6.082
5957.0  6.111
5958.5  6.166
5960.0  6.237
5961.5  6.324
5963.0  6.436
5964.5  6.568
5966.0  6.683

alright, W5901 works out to 2.3 angstrom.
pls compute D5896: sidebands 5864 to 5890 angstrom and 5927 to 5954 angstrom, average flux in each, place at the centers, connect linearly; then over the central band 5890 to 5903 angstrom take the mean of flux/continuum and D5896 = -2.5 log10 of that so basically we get 0.16 mag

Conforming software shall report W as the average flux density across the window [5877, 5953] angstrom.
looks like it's 5.87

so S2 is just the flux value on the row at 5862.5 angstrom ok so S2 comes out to 6.319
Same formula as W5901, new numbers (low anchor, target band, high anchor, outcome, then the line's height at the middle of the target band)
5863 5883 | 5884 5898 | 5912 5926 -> 2.2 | 6.09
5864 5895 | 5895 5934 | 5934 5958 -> 0.7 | 6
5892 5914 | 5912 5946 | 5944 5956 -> -1.0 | 5.94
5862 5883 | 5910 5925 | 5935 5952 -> 0.5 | 6.2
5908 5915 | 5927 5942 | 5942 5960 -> -0.1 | 6.12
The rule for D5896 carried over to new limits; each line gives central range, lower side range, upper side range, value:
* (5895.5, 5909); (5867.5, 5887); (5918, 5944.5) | 0.07 mag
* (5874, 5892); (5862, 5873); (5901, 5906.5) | 0.09 mag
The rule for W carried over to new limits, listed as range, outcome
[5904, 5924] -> 6.03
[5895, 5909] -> 5.64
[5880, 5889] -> 5.59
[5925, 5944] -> 6.17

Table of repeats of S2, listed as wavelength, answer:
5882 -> 5.828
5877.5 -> 5.997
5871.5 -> 6.366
